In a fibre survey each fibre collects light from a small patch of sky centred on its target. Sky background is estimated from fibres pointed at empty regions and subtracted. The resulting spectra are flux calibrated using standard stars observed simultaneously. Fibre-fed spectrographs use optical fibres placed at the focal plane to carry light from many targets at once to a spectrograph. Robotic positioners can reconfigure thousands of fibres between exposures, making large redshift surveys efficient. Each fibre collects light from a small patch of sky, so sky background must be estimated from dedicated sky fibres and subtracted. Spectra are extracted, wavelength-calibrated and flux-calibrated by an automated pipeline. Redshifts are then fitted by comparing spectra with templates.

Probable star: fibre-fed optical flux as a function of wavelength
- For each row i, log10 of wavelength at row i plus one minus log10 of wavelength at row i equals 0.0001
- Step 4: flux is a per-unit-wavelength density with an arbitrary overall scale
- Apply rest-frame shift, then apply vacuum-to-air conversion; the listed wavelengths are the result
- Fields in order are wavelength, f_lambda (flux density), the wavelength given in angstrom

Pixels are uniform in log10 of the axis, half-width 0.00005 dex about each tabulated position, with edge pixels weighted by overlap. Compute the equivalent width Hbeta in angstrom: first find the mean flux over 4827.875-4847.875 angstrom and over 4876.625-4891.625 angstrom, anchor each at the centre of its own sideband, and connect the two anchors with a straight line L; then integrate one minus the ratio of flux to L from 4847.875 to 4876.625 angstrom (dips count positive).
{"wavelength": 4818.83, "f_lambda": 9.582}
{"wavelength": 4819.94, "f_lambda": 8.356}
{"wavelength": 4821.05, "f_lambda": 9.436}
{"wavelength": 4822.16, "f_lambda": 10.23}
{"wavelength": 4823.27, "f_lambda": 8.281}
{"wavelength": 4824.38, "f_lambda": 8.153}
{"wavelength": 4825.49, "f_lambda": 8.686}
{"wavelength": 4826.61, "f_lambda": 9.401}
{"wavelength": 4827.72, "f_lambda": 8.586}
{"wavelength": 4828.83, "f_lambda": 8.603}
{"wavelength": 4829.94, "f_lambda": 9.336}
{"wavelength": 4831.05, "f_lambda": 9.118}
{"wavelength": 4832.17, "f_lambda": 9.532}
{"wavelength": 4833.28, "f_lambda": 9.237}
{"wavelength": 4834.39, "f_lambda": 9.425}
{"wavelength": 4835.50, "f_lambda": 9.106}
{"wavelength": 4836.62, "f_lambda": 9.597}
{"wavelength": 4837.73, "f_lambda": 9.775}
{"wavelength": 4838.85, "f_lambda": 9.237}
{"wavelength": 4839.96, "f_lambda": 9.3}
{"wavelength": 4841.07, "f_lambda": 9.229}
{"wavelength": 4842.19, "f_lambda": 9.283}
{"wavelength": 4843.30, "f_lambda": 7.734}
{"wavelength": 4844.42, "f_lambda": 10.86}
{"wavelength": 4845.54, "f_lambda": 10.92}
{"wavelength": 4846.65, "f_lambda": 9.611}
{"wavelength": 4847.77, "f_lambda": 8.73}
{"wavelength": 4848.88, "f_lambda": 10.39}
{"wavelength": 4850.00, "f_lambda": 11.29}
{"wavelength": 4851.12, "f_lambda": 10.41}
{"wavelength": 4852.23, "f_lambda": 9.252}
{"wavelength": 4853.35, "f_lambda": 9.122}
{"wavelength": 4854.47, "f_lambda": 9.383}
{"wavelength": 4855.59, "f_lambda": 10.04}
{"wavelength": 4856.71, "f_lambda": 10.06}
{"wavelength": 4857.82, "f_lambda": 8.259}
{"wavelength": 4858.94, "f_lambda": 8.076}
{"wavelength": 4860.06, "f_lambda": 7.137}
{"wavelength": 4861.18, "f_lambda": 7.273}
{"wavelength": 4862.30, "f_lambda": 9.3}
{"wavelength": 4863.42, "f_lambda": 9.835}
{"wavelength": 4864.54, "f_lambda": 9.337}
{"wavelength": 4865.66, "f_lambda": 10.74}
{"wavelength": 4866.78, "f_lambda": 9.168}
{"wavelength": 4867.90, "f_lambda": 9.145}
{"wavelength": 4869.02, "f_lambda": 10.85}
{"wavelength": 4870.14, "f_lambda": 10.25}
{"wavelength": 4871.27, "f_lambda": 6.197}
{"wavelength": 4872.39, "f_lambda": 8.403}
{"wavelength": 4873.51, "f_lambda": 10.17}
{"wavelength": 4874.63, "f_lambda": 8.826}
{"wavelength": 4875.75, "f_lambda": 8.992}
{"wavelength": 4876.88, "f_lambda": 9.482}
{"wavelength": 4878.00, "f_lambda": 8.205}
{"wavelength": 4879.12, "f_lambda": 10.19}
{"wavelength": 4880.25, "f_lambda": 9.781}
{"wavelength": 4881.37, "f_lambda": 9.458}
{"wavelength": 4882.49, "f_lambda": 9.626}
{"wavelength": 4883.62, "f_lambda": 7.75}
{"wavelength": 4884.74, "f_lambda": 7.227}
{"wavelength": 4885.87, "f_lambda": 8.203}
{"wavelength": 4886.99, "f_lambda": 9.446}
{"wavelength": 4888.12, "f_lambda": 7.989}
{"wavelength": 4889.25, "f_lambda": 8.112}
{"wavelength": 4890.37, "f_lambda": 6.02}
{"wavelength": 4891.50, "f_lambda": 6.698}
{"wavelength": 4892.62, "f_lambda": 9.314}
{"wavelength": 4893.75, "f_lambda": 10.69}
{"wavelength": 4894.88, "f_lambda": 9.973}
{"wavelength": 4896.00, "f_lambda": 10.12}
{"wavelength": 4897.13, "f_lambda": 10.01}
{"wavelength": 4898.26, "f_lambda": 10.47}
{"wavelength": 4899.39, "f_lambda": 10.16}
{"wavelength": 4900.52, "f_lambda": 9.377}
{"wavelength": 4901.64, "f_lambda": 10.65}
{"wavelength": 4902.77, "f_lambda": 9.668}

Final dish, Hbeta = -1.2 angstrom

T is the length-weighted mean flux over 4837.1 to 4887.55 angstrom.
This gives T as 9.24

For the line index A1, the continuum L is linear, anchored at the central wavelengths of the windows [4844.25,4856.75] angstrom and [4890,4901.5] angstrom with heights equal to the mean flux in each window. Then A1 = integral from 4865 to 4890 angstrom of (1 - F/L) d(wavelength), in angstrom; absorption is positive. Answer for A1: 1.7 angstrom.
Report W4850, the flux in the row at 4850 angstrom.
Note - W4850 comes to 11.29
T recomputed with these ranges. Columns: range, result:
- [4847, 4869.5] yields 9.39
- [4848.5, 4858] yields 9.85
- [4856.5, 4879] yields 9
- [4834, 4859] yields 9.56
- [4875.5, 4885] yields 9.02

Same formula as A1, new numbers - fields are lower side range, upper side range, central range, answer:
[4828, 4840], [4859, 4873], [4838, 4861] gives -0.7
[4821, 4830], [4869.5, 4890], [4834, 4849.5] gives -1.1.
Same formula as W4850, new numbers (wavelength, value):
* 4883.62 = 7.75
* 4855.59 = 10.04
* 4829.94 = 9.336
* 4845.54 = 10.92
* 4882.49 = 9.626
